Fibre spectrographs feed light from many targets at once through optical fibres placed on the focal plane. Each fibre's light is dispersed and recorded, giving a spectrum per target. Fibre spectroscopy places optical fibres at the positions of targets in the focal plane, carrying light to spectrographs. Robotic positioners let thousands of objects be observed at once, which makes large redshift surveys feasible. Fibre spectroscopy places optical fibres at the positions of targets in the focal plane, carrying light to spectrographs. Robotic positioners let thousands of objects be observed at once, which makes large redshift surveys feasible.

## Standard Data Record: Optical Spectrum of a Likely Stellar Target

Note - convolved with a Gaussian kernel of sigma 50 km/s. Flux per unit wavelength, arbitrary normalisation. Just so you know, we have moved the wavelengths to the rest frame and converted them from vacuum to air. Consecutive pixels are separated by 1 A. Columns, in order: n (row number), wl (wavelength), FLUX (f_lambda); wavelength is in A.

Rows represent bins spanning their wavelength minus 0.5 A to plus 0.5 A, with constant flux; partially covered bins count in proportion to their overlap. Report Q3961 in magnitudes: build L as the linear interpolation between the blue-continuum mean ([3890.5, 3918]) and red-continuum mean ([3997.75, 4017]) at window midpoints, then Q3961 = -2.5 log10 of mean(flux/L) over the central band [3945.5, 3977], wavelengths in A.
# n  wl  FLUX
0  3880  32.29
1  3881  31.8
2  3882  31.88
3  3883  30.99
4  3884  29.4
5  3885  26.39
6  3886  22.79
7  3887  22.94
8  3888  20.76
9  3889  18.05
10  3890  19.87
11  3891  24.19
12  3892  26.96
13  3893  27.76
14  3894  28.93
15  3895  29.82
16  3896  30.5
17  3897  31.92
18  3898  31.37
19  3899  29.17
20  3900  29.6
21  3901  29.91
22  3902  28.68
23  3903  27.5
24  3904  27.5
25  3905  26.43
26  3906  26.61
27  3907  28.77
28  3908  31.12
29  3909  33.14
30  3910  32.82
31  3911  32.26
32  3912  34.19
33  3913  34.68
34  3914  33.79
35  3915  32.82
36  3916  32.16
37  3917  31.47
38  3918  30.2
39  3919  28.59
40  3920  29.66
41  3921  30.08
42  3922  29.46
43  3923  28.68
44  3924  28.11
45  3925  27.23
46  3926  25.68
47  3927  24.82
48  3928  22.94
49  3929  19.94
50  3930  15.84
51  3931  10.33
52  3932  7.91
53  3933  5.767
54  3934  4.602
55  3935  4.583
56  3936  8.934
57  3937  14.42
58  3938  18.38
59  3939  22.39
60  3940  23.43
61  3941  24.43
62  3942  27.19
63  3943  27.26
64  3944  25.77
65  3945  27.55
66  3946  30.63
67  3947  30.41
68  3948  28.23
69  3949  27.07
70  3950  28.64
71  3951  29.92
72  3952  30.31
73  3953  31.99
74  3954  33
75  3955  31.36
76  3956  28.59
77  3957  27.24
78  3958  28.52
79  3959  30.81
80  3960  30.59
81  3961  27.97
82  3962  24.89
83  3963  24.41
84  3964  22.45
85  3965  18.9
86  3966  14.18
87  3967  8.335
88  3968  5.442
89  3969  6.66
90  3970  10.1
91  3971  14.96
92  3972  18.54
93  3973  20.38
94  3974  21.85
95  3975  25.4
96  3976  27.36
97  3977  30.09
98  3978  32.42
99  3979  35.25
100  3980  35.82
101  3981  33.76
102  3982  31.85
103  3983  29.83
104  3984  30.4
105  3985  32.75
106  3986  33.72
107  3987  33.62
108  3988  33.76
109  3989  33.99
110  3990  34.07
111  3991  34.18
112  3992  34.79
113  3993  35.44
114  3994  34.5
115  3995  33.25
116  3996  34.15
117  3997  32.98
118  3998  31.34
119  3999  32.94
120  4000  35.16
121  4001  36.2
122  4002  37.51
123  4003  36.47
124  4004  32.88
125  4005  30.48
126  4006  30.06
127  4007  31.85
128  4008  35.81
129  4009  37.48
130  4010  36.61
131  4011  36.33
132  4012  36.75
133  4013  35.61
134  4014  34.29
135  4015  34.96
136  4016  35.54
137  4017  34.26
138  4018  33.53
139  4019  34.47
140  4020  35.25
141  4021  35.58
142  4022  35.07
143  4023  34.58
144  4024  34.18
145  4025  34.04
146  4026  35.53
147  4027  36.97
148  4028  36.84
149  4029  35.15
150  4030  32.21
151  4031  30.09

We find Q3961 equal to 0.33 mag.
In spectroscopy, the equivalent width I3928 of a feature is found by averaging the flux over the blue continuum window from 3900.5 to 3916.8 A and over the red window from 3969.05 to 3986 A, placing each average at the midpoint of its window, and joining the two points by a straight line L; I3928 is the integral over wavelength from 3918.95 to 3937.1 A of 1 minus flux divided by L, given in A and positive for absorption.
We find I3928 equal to 6.4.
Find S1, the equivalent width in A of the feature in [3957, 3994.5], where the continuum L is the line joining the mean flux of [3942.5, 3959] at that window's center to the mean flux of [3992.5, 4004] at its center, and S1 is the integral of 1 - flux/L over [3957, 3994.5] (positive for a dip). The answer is 6.5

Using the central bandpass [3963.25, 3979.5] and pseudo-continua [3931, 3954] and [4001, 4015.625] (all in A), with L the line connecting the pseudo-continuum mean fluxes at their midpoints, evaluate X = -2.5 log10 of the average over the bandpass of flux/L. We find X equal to 0.38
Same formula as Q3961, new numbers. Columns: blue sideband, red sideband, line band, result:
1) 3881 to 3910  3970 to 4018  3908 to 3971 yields 0.22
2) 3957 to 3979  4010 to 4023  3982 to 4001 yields -0.19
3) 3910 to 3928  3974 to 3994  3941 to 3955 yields 0.08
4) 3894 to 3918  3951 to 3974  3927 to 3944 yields 0.49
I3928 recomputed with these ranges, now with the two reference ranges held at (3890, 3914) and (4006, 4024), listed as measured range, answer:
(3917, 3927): 0.6 A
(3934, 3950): 4.7 A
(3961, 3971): 5.2 A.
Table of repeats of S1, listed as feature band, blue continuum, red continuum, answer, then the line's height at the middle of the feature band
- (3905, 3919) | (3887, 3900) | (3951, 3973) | -3.34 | 25.5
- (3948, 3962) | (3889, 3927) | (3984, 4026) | 1.00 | 31.8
